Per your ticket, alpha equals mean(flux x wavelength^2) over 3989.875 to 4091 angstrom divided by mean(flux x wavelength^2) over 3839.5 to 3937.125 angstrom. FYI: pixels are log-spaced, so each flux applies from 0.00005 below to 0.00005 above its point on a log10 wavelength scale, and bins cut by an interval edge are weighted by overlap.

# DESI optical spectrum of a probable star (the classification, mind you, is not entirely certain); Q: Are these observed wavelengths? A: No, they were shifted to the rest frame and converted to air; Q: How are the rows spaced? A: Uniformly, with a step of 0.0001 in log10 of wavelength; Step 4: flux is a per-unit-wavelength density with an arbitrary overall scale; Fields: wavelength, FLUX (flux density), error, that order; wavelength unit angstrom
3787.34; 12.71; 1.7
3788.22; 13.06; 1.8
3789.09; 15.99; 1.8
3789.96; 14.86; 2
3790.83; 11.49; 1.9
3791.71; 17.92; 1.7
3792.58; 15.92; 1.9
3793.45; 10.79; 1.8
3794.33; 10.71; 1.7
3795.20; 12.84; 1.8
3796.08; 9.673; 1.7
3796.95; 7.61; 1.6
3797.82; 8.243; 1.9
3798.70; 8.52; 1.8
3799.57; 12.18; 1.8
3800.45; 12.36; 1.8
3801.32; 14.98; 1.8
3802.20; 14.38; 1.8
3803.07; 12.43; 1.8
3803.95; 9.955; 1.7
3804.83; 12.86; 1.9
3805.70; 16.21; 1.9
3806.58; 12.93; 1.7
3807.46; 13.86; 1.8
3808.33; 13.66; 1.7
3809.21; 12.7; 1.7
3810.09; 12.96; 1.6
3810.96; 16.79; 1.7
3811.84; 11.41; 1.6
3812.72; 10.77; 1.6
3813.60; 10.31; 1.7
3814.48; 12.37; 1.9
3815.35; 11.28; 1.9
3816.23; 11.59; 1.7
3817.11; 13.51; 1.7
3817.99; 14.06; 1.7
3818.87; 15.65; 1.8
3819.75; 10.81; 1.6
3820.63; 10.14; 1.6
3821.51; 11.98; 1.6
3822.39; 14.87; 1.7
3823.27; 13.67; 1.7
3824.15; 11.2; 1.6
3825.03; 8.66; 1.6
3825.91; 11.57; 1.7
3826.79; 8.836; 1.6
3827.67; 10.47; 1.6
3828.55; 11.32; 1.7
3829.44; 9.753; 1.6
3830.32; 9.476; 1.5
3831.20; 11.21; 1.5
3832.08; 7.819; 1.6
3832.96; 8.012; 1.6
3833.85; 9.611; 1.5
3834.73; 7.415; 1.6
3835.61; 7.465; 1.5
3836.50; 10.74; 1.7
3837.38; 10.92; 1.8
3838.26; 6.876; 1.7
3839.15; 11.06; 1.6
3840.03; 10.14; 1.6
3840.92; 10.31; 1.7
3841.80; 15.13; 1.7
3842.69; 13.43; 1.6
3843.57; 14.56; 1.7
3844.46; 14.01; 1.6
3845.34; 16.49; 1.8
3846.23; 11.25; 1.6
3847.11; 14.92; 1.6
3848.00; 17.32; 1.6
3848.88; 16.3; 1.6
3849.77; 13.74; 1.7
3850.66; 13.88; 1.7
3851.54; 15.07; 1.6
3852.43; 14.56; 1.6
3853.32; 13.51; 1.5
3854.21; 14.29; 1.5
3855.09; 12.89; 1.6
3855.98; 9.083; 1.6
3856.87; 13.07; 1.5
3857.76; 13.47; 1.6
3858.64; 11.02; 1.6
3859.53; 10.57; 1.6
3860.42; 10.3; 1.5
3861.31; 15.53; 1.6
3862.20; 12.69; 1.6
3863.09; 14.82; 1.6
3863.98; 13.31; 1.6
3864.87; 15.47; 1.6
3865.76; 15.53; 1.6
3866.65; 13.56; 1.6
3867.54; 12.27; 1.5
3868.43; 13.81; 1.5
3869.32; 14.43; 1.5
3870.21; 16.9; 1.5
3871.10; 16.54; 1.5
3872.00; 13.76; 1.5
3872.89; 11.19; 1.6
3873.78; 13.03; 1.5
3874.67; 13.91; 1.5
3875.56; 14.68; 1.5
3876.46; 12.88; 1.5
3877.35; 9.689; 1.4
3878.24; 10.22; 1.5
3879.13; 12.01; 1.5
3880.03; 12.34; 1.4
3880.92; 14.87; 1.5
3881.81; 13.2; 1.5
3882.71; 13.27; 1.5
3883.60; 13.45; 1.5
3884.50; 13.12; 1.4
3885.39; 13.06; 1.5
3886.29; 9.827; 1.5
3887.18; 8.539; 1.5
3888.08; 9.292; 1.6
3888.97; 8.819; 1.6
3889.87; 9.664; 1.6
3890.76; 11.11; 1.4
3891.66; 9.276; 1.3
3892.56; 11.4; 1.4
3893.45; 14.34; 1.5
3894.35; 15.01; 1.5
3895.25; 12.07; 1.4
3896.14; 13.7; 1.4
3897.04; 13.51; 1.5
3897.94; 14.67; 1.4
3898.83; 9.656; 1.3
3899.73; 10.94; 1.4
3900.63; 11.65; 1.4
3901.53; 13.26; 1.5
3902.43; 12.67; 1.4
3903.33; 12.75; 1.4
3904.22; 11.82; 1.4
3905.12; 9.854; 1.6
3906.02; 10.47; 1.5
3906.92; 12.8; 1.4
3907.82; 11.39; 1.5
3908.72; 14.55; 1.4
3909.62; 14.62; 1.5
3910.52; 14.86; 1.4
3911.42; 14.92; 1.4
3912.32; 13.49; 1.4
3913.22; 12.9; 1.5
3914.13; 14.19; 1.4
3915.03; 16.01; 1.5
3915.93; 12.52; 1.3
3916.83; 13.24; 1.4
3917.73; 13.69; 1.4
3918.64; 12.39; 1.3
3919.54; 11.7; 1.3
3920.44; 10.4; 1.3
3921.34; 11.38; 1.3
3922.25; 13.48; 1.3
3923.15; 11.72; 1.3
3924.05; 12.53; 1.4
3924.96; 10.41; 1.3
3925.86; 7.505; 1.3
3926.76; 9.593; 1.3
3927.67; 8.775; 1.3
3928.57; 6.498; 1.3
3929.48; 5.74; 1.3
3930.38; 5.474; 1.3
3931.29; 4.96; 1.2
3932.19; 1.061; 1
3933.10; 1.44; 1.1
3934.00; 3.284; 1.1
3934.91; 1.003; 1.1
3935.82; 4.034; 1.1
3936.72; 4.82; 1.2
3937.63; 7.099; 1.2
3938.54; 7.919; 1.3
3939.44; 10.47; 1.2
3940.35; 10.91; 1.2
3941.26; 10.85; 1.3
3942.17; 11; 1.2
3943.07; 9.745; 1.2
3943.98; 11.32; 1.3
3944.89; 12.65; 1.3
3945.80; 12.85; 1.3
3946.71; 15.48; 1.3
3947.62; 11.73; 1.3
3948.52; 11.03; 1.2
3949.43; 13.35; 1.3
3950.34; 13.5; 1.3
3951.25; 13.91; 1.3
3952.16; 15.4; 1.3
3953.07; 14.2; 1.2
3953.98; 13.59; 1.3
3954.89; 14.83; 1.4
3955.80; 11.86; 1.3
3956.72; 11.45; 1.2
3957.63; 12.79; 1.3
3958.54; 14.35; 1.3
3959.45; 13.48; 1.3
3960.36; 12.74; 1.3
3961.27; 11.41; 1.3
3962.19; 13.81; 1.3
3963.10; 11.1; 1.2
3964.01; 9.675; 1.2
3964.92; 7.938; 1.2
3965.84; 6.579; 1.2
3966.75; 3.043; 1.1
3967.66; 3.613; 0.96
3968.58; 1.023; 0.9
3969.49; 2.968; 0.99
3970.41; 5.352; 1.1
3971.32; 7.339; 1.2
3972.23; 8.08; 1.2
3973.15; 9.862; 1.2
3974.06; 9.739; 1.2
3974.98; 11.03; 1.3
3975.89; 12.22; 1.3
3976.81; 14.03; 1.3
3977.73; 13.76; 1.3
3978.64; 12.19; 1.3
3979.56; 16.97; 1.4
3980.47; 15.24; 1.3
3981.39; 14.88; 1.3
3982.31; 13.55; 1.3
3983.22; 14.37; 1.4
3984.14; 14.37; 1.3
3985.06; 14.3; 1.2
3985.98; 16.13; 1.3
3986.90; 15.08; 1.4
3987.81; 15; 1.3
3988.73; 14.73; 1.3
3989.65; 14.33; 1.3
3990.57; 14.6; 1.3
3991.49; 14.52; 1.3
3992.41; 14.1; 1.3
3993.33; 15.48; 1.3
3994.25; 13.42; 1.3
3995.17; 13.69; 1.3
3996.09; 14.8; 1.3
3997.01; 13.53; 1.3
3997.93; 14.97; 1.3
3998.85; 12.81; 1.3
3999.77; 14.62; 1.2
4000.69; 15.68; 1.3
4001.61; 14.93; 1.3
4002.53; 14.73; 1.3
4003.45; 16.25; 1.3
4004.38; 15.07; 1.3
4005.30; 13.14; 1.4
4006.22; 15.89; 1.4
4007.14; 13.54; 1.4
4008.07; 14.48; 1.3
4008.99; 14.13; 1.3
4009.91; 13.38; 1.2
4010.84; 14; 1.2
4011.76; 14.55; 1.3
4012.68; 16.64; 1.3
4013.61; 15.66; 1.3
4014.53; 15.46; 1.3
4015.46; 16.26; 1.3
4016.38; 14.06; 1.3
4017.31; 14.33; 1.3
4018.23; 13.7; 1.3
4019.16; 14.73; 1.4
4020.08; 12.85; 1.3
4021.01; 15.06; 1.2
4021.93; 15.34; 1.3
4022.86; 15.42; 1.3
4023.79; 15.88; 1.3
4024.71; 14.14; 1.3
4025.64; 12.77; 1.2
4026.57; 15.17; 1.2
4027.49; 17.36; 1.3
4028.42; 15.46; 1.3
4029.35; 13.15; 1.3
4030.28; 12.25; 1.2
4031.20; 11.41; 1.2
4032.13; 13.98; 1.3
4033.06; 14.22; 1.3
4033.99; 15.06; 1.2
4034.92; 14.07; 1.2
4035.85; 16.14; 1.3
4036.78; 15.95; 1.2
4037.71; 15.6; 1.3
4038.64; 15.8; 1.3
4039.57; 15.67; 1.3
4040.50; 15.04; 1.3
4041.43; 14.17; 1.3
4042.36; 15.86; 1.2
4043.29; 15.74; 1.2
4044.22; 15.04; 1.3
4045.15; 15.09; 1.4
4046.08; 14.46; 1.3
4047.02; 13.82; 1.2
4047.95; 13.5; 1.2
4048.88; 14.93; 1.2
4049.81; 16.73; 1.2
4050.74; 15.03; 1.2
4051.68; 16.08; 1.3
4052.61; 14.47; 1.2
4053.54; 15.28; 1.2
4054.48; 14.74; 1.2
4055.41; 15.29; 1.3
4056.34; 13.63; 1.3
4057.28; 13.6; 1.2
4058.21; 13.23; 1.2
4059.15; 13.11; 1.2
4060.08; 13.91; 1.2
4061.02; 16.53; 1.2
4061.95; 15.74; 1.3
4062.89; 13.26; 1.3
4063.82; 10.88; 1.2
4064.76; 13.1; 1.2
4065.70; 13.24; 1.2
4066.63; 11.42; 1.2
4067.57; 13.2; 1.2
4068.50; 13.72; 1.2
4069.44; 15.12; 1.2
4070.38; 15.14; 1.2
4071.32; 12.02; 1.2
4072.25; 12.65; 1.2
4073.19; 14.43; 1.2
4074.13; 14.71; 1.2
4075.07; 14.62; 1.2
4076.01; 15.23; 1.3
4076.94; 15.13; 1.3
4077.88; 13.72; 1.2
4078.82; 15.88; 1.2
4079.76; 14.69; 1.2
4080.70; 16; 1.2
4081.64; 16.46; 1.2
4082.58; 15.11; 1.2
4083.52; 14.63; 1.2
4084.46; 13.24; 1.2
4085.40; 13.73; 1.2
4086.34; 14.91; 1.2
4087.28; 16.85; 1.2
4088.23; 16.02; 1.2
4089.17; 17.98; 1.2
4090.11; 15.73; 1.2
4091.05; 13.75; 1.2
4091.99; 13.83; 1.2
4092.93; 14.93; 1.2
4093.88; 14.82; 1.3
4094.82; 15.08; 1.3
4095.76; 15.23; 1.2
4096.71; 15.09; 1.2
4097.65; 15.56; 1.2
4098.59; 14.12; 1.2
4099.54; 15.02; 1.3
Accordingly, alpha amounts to 1.33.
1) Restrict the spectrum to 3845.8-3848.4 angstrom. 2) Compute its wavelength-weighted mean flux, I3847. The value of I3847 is 14.5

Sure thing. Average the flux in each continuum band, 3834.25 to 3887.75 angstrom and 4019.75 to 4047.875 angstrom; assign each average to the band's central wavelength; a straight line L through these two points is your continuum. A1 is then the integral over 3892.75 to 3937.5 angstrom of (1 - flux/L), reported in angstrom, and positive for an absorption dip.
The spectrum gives 9.16 angstrom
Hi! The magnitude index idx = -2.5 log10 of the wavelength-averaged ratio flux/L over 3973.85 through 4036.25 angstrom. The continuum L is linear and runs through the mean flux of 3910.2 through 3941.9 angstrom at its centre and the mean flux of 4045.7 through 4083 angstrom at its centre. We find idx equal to -0.18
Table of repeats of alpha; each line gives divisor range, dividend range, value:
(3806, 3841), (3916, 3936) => 0.78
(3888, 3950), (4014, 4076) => 1.44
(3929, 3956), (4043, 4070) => 1.59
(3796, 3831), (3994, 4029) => 1.36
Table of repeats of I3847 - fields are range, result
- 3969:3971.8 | 5.21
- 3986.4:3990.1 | 14.8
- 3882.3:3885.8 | 13.2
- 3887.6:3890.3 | 9.23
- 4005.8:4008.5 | 14.6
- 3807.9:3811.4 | 14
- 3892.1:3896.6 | 13.3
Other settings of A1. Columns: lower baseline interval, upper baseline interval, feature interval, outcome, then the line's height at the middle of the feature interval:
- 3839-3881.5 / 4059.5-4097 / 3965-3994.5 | 5.21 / 14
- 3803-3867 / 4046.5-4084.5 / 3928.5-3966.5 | 9.65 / 13.3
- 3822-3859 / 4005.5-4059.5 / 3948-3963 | 0.44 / 13.6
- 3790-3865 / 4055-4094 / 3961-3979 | 6.39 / 13.5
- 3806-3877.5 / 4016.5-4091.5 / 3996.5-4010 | -0.40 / 14.1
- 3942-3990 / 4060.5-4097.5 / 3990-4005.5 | -2.39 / 12.6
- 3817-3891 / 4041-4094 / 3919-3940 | 8.99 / 13.1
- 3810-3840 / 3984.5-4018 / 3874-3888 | -0.14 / 12.2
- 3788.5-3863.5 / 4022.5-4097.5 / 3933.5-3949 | 4.92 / 13.4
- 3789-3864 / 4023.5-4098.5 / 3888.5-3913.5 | 1.22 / 13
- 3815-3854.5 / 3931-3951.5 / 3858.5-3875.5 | -4.10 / 11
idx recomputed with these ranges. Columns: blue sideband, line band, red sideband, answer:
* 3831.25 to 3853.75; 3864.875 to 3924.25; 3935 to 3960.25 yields -0.07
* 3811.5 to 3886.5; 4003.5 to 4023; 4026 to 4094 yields -0.04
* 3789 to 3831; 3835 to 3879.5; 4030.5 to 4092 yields -0.03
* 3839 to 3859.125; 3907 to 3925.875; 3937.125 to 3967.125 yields -0.05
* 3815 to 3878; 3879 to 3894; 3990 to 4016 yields 0.12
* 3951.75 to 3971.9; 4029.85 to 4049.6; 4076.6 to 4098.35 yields -0.12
